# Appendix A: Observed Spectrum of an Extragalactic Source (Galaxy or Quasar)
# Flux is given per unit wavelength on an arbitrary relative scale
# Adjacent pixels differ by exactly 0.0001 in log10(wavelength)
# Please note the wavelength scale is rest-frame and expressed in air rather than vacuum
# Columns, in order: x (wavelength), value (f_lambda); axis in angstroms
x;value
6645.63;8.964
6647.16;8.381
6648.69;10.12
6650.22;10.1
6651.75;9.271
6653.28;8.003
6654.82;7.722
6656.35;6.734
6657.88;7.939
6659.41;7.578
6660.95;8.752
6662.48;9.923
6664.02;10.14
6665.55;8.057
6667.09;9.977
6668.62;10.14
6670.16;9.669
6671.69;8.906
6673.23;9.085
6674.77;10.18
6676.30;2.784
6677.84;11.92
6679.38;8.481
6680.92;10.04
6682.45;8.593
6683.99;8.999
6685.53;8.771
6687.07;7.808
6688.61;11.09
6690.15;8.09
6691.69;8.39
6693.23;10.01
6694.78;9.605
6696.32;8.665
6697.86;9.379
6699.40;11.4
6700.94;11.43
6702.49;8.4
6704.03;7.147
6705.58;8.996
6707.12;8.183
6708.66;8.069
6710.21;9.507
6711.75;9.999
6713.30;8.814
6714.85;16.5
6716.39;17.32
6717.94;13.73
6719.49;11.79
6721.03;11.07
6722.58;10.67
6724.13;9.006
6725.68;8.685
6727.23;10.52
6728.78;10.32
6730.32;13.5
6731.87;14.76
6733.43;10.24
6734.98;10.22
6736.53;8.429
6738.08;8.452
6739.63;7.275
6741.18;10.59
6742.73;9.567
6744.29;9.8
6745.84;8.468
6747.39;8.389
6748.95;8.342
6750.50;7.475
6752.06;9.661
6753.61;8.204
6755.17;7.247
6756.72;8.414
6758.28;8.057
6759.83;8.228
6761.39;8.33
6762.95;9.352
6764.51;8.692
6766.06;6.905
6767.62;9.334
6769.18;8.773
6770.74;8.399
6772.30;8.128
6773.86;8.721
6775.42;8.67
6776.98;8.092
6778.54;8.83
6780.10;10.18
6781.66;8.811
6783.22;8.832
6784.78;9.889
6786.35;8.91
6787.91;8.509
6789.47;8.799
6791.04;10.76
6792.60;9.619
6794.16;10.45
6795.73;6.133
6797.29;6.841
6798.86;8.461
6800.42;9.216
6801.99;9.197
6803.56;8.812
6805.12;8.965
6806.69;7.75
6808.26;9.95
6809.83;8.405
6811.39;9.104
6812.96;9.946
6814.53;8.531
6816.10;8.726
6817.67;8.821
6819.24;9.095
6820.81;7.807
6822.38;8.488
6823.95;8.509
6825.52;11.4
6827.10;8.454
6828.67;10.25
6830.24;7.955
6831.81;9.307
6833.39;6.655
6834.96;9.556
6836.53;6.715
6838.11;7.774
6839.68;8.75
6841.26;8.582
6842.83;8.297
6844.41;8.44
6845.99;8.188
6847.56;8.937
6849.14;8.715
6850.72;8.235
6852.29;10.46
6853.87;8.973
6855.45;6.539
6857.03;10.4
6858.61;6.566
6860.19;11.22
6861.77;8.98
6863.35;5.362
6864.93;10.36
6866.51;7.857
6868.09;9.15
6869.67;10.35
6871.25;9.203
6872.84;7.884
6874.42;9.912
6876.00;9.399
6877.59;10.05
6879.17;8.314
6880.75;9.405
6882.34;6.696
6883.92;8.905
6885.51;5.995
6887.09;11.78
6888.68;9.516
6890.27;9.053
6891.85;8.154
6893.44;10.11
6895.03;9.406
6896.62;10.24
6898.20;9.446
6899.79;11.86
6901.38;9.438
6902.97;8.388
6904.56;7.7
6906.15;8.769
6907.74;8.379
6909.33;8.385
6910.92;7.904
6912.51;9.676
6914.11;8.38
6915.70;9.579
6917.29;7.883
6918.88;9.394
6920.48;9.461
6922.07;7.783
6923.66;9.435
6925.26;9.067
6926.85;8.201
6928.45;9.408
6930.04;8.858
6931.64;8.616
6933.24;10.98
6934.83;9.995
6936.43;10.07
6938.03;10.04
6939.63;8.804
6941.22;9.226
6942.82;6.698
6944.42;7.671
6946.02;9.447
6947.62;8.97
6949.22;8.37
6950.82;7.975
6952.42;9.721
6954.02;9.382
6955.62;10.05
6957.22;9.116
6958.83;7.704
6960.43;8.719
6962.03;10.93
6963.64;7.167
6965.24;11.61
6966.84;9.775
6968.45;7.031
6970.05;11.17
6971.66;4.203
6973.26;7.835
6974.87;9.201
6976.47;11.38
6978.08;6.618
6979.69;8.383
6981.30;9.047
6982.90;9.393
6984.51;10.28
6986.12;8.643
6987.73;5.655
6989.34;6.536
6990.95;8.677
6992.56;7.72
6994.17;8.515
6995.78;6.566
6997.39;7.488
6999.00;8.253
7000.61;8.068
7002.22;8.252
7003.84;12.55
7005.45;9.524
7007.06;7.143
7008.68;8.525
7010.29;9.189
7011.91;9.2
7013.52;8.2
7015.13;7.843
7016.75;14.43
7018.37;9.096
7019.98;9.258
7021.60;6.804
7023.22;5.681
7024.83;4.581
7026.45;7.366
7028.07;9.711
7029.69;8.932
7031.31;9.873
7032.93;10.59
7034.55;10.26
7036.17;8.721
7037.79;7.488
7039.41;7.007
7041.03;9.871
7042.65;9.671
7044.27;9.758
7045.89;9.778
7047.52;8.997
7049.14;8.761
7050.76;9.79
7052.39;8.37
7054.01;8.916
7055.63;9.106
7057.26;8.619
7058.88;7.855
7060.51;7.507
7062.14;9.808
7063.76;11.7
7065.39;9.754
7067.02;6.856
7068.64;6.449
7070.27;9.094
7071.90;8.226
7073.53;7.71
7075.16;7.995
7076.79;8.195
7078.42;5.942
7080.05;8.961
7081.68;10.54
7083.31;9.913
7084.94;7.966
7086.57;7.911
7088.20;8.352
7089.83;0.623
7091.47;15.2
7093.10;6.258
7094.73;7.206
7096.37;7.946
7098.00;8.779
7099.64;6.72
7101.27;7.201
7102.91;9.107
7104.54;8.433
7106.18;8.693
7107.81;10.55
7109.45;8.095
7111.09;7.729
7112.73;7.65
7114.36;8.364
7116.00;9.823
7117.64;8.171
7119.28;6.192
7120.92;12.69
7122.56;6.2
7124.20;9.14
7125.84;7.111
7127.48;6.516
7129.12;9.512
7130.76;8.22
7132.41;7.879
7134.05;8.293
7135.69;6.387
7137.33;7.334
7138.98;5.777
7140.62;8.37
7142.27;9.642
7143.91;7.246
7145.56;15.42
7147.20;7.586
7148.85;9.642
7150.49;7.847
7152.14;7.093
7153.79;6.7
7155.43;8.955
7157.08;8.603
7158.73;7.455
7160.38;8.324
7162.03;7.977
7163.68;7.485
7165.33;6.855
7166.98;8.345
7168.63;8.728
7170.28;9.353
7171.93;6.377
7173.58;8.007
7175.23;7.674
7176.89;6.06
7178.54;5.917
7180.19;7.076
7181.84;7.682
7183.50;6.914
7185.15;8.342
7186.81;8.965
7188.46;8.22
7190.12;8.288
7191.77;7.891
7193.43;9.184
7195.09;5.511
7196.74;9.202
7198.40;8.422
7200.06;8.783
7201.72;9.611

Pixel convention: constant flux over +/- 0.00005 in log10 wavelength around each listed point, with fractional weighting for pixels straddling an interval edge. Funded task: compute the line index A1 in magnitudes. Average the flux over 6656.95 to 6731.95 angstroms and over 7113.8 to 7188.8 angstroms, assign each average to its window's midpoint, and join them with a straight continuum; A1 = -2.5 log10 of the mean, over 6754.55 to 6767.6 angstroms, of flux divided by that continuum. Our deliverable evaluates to 0.16 mag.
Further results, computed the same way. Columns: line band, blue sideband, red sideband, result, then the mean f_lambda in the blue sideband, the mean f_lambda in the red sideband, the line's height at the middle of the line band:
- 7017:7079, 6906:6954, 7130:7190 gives -0.021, 8.91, 7.97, 8.43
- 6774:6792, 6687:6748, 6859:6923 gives 0.068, 10.1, 8.98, 9.7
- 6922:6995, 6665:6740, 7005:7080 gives 0.020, 9.88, 8.65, 8.96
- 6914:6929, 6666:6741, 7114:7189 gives 0.015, 9.9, 8.05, 9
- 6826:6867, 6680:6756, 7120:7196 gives 0.091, 9.83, 8.02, 9.3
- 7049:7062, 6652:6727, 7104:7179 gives -0.033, 9.51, 8.15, 8.41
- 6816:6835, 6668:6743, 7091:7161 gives 0.075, 9.91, 8.34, 9.46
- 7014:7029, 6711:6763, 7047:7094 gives 0.049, 10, 8.46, 8.69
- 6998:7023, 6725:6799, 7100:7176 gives -0.062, 9.03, 8.23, 8.5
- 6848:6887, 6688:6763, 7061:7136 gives 0.054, 9.79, 8.27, 9.21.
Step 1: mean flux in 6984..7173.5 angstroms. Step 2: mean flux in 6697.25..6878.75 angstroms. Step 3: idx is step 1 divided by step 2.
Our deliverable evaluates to 0.92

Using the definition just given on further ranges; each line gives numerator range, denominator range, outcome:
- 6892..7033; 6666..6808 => 0.94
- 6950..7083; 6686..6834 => 0.93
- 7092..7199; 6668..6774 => 0.85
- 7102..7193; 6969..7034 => 0.96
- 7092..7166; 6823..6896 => 0.93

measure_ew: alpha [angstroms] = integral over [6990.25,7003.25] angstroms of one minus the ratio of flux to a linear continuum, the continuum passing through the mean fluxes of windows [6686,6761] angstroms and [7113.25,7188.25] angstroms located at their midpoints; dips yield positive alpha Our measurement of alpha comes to 1.0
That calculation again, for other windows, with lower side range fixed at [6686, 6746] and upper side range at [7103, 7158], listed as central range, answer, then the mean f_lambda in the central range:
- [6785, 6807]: 2.29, 8.79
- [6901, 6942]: 1.24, 8.99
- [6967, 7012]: 2.88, 8.4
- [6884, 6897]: 0.24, 9.23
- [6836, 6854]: 2.04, 8.51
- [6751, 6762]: 1.87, 8.28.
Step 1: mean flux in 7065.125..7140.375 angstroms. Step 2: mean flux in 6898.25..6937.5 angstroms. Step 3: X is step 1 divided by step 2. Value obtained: 0.9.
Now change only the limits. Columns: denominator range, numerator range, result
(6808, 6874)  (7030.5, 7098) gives 0.99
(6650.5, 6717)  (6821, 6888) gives 0.94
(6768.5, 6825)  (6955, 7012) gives 0.97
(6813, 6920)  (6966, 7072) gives 0.98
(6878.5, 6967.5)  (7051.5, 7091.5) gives 0.92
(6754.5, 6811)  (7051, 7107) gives 0.96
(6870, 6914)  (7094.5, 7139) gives 0.90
